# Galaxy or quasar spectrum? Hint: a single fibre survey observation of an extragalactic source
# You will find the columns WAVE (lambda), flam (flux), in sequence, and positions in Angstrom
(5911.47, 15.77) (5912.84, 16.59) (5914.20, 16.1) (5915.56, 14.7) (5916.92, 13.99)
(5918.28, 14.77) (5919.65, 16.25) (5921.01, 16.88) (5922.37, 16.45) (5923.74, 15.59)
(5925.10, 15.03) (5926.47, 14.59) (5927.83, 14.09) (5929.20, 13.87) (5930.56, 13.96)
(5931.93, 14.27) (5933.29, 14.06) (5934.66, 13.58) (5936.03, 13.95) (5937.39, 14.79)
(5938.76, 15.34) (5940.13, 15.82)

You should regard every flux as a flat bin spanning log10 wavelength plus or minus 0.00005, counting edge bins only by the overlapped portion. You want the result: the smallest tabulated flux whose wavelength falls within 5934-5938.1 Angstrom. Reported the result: 13.58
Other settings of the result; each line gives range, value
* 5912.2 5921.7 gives 13.99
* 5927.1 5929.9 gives 13.87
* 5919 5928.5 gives 14.09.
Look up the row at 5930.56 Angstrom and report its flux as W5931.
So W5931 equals 13.96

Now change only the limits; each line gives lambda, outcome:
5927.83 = 14.09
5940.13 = 15.82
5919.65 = 16.25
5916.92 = 13.99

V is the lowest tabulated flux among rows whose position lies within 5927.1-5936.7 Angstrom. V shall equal 13.58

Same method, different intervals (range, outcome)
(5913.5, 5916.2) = 14.7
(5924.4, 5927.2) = 14.59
